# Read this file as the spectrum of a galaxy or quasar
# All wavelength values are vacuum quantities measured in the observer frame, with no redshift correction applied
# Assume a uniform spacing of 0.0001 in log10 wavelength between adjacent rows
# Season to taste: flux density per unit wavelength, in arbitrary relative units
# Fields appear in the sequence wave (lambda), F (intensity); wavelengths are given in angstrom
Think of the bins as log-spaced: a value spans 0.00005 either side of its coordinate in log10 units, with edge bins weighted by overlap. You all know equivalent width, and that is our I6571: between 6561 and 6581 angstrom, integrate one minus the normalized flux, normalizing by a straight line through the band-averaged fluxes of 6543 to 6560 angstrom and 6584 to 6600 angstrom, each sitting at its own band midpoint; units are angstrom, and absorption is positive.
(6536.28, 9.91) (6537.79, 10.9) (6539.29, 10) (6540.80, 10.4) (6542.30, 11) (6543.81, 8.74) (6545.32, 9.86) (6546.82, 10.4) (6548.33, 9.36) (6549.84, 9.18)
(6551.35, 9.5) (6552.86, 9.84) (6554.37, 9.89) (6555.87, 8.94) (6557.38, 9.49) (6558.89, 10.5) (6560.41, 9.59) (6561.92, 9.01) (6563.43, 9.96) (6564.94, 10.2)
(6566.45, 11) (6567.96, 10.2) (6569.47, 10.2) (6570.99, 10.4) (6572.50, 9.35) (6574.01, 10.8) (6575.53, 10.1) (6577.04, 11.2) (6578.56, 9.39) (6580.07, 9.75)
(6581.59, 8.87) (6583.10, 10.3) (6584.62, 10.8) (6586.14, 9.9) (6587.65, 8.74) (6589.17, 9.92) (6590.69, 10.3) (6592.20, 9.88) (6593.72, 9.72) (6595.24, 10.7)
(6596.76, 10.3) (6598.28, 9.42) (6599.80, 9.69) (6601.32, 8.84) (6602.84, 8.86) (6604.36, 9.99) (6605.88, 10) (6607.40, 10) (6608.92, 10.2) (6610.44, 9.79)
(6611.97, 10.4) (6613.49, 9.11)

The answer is -0.69 angstrom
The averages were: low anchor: 9.61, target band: 10.1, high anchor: 9.94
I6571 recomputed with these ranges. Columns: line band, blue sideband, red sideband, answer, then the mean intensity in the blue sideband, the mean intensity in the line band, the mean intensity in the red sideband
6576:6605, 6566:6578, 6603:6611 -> 0.9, 10.4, 9.82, 9.92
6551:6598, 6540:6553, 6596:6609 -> -1.1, 9.8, 9.96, 9.68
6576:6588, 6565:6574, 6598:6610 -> 0.2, 10.3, 9.92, 9.64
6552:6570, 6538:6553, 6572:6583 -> 0.0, 9.87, 9.9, 9.96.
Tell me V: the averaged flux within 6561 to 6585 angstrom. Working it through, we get 10.1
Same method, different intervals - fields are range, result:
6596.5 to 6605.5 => 9.49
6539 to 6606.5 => 9.88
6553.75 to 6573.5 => 9.92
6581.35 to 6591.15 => 9.87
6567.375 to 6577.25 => 10.3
